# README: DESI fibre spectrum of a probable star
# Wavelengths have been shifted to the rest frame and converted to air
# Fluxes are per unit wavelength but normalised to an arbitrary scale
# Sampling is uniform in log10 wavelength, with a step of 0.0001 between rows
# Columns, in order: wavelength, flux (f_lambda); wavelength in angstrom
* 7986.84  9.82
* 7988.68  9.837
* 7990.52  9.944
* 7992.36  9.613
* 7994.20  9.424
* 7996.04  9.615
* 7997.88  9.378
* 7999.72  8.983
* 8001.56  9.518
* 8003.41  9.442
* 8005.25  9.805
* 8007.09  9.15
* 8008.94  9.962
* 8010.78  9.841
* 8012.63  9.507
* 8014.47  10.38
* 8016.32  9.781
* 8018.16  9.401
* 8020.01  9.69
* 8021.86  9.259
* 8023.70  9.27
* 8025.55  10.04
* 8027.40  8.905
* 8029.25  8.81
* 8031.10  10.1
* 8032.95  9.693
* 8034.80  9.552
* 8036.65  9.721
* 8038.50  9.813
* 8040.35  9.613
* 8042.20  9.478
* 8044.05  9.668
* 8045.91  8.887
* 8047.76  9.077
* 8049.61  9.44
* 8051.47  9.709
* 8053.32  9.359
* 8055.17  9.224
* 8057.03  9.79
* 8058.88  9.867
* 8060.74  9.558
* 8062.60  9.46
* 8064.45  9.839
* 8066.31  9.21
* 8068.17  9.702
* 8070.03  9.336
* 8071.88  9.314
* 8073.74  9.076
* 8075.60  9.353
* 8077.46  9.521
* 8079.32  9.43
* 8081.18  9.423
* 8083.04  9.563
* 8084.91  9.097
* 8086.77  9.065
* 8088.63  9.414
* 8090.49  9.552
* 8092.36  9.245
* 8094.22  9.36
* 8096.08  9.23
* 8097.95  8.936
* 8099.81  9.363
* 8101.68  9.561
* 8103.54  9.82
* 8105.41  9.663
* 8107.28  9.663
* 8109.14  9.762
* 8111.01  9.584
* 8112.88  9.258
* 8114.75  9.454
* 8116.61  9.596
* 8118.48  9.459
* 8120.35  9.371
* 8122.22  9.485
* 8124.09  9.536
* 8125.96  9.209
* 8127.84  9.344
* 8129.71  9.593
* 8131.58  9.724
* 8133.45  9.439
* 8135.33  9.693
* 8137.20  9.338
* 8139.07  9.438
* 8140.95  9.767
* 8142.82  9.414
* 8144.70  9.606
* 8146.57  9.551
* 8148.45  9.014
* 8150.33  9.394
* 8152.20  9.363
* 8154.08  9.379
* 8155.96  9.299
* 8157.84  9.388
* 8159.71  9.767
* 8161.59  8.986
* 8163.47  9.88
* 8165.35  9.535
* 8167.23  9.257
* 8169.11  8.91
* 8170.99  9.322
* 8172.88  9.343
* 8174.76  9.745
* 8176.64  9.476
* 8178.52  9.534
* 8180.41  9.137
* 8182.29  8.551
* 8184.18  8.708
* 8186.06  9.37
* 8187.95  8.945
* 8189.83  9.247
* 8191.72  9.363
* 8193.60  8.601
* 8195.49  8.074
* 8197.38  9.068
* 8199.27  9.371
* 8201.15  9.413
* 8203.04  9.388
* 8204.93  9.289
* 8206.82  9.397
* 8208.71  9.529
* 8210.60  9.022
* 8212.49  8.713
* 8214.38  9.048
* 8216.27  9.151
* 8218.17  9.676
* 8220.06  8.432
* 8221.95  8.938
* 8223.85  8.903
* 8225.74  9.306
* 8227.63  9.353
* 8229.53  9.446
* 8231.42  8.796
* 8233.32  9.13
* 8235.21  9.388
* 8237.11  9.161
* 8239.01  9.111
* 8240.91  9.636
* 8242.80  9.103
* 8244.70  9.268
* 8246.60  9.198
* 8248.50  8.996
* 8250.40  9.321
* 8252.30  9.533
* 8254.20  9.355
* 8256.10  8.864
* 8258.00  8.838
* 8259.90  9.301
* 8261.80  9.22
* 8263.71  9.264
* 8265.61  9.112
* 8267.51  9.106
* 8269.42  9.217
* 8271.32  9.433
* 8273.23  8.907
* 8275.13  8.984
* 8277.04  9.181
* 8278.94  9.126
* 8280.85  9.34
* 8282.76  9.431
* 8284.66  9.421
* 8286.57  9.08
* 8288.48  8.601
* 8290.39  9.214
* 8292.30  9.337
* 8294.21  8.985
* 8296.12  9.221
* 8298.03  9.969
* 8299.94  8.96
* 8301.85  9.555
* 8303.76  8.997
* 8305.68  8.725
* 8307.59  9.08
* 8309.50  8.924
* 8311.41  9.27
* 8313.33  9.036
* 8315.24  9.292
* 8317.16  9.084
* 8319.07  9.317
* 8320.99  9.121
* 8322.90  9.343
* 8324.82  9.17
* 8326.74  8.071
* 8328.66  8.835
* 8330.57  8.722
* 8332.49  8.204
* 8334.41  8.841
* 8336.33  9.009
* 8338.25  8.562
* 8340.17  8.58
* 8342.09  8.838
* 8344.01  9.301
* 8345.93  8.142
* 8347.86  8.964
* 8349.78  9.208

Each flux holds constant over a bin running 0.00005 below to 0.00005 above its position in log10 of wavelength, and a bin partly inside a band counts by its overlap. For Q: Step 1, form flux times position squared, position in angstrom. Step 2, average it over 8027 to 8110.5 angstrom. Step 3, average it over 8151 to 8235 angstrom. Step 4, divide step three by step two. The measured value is 1.00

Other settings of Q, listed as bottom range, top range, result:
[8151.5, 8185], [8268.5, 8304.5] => 1.02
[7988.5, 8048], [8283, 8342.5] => 1.01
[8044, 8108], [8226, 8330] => 1.02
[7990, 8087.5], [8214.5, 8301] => 1.02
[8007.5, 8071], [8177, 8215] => 0.99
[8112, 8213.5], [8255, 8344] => 1.01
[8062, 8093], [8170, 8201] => 1.00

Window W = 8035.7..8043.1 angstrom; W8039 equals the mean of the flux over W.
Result 9.66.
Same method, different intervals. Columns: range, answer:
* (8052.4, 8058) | 9.47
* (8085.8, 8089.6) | 9.26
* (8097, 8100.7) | 9.15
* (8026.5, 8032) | 9.27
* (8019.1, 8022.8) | 9.48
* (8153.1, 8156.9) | 9.32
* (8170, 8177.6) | 9.47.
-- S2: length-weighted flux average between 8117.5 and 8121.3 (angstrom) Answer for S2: 9.41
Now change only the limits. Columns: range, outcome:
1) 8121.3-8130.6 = 9.43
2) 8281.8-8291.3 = 9.15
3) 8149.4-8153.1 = 9.4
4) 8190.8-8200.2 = 8.89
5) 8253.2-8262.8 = 9.12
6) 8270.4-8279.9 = 9.12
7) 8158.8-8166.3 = 9.54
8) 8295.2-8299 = 9.6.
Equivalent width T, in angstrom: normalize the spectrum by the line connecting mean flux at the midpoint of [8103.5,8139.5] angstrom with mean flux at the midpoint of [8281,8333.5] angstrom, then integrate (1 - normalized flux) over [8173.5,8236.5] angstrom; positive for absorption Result 1.22 angstrom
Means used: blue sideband 9.52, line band 9.14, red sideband 9.08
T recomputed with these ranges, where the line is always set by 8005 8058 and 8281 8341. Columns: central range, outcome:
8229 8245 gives -0.08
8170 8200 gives 0.49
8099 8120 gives -0.34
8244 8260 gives -0.06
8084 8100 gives 0.32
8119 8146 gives -0.39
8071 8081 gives 0.13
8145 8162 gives -0.08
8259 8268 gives -0.08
